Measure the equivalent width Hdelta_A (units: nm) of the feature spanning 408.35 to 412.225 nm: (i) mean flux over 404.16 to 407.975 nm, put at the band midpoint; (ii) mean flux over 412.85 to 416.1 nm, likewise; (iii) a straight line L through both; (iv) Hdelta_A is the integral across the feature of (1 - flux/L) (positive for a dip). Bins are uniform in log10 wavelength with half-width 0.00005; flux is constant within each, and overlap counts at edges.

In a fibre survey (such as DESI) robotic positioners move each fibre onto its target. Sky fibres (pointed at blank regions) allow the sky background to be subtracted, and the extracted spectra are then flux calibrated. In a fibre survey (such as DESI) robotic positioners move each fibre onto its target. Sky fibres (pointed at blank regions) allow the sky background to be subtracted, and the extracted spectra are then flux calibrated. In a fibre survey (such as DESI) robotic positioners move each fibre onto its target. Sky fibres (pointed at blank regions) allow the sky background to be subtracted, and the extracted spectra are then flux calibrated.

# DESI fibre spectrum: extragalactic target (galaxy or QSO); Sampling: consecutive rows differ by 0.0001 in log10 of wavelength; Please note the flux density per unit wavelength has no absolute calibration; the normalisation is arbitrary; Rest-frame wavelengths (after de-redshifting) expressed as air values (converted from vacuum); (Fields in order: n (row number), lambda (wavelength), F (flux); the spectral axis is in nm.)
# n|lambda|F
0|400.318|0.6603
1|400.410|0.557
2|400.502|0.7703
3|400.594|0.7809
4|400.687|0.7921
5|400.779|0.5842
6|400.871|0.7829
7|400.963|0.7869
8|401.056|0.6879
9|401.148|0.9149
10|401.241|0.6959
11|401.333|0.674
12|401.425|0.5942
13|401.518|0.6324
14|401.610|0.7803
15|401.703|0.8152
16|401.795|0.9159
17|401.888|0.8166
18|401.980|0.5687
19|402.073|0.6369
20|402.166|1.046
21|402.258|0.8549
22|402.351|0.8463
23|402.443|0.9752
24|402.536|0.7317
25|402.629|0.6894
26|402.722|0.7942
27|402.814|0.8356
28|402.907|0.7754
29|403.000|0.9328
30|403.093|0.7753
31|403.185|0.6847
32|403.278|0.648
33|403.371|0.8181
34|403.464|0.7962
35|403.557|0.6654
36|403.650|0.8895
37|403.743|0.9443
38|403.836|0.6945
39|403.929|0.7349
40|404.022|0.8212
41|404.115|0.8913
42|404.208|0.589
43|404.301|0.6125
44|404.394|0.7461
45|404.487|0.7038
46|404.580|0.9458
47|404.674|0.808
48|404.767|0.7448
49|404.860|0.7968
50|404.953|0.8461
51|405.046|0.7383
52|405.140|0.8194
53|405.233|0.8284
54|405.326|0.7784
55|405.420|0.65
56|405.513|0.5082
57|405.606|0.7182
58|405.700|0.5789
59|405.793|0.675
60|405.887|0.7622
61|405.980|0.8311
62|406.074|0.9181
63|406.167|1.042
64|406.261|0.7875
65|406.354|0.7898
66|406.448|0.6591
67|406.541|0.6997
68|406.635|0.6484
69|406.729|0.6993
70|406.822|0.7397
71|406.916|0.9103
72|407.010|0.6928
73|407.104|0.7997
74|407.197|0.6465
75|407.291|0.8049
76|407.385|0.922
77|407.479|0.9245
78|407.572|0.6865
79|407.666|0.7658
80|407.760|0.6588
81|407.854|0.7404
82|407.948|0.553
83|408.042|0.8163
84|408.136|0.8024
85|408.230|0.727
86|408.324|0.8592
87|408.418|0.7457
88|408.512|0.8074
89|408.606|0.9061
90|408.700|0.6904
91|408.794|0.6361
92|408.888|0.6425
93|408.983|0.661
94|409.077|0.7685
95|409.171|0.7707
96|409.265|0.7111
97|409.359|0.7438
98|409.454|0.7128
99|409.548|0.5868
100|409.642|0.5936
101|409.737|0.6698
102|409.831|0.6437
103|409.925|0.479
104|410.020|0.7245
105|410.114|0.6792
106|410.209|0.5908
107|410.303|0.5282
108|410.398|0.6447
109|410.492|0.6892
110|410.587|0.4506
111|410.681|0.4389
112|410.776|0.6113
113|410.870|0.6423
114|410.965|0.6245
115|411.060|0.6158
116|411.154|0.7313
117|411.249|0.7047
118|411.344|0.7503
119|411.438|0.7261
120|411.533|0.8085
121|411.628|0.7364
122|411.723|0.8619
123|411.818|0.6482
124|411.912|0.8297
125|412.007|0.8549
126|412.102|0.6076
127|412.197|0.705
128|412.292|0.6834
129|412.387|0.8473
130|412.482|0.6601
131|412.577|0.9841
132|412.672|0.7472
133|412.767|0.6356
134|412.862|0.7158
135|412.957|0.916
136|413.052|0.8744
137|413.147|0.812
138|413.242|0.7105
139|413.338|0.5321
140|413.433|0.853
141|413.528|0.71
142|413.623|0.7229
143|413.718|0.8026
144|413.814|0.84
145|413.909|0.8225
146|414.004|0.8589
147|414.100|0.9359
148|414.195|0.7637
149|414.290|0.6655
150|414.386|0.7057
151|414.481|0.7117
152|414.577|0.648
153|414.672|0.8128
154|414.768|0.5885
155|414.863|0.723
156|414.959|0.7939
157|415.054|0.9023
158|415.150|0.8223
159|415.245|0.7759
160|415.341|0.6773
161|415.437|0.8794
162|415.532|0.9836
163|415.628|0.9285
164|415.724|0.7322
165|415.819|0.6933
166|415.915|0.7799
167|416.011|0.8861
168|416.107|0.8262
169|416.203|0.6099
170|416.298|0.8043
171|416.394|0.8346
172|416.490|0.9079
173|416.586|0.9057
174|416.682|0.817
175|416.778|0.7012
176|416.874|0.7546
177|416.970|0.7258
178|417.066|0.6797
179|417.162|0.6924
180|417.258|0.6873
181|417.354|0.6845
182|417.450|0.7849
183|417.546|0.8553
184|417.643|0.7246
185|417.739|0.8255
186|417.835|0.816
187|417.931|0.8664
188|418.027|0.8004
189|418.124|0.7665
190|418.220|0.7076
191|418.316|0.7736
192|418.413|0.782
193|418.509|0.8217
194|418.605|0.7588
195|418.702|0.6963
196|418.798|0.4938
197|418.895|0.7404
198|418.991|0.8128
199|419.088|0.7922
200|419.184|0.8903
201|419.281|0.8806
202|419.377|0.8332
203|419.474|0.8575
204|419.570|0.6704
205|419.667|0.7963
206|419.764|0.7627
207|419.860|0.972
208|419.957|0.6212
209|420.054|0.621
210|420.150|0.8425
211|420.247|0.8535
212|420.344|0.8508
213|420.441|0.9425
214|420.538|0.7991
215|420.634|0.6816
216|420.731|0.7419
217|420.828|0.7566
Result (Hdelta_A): 0.43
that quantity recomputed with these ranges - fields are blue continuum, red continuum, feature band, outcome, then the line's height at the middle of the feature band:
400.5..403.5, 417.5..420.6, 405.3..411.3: 0.54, 0.777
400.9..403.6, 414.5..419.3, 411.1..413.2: 0.03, 0.775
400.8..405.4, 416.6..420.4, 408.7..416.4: 0.44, 0.773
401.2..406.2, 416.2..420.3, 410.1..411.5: 0.26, 0.772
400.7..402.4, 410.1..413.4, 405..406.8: -0.02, 0.735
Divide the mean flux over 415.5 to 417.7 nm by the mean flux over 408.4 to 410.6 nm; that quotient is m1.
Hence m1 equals 1.2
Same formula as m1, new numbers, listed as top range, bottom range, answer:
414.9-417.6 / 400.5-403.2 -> 1.02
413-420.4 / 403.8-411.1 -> 1.08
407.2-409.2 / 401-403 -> 0.97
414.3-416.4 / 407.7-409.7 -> 1.08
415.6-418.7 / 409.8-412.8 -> 1.14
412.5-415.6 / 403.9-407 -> 1.03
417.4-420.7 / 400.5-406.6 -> 1.02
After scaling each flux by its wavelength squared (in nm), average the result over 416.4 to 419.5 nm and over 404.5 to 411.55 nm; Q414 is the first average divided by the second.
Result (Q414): 1.13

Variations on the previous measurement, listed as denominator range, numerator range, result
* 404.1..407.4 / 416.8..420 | 1.08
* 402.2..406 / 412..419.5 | 1.07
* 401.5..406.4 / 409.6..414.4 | 0.95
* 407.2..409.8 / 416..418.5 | 1.10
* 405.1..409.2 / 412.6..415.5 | 1.06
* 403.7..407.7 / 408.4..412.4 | 0.92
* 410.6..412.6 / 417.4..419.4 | 1.14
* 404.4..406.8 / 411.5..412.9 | 1.03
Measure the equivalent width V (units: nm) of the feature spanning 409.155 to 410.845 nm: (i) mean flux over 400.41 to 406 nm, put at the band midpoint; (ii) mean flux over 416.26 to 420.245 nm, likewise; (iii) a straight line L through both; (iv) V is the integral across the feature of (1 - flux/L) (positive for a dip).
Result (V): 0.32 nm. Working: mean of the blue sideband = 0.761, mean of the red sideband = 0.775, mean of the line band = 0.624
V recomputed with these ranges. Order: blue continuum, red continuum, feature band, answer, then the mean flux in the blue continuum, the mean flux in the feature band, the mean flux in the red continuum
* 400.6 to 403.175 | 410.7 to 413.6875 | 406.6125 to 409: 0.00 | 0.774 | 0.751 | 0.735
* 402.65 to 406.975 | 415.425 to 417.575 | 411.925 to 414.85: 0.09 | 0.766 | 0.758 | 0.787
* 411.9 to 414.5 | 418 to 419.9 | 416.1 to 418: 0.00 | 0.768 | 0.775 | 0.779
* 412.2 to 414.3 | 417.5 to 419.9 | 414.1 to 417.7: 0.05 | 0.778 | 0.772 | 0.787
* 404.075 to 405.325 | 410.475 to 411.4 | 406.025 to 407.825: -0.14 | 0.774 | 0.778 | 0.625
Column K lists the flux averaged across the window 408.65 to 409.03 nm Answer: 0.659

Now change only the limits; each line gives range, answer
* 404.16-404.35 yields 0.606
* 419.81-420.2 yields 0.766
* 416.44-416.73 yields 0.876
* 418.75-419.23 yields 0.746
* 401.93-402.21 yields 0.748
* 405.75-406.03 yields 0.757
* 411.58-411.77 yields 0.797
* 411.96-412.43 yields 0.738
